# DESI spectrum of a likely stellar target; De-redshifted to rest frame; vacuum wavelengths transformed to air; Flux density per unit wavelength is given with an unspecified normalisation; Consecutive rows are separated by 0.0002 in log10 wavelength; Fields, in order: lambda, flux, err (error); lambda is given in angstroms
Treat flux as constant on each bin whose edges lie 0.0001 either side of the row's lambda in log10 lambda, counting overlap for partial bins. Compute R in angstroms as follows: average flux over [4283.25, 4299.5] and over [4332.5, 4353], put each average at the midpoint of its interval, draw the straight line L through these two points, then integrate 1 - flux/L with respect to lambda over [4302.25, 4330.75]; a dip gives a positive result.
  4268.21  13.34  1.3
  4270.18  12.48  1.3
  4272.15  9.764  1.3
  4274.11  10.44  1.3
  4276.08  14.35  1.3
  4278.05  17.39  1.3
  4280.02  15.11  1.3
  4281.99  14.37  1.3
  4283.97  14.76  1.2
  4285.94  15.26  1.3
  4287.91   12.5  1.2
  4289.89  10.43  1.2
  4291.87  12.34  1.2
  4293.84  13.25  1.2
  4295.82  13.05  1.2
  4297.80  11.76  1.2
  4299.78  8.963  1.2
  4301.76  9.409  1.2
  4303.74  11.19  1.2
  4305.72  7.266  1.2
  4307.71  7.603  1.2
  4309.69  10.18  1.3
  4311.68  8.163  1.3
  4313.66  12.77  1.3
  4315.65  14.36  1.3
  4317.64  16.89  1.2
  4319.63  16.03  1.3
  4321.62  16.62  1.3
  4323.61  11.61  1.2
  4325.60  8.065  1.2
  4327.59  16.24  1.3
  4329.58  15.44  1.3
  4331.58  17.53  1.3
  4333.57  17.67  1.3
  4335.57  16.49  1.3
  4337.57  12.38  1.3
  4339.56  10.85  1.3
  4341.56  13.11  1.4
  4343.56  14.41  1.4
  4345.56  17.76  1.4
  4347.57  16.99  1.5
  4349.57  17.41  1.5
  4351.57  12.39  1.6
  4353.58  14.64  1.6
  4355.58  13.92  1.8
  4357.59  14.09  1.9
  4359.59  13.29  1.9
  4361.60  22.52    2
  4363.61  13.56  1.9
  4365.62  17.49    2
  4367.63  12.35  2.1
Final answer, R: 3.2 angstroms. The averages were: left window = 12.7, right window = 14.9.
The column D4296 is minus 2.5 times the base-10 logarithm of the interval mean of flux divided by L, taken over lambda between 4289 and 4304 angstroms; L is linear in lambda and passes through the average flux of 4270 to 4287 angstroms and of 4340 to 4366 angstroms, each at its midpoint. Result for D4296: 0.247 mag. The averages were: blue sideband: 13.8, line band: 11.3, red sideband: 15.4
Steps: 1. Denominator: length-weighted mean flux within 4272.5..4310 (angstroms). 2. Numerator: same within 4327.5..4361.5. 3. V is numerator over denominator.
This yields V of 1.25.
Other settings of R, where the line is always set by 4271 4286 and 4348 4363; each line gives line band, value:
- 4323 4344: 1.4 angstroms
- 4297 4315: 5.8 angstroms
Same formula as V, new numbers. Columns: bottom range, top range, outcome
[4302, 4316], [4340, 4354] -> 1.51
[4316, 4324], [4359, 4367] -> 1.08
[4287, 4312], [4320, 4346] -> 1.37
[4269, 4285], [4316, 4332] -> 1.08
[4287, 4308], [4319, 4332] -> 1.33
